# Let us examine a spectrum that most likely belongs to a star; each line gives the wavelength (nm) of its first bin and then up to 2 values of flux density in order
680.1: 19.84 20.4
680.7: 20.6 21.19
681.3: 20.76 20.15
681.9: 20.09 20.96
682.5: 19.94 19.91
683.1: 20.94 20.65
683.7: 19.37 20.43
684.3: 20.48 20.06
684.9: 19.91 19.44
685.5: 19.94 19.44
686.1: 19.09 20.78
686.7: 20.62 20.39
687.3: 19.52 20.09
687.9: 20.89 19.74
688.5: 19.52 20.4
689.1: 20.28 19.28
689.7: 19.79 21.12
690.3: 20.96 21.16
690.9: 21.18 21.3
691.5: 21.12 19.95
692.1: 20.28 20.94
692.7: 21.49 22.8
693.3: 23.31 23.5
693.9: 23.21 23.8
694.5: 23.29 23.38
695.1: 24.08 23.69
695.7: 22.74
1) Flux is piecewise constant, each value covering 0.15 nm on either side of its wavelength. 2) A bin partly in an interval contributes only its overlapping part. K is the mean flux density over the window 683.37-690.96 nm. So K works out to 20.2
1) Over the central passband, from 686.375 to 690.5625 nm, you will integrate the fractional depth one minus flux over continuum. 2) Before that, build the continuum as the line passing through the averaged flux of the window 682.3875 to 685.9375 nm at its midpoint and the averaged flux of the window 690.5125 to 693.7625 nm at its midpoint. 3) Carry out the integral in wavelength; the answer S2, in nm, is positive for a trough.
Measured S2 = 0.12 nm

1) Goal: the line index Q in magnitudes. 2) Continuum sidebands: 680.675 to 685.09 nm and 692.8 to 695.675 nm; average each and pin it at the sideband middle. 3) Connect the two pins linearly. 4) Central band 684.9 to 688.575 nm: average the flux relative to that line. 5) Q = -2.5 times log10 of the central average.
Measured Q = 0.07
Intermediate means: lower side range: 20.3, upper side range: 23.4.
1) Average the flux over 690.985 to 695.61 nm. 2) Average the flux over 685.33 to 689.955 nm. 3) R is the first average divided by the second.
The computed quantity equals 1.12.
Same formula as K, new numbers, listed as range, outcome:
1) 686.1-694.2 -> 20.9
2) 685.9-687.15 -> 20.2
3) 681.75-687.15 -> 20.1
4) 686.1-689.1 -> 20.2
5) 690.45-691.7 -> 21.1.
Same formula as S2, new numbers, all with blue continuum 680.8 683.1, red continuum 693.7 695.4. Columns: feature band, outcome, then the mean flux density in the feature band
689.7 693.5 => 0.26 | 21.3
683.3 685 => 0.07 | 20.1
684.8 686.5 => 0.13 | 19.7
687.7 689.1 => 0.12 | 20.2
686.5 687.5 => 0.07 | 20.2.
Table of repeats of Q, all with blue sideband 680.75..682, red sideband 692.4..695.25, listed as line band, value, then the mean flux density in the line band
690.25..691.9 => 0.078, 21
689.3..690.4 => 0.101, 20.3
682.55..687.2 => 0.062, 20.1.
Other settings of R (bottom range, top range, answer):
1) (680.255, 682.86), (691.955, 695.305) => 1.11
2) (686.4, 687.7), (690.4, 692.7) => 1.03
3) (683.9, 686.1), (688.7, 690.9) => 1.03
